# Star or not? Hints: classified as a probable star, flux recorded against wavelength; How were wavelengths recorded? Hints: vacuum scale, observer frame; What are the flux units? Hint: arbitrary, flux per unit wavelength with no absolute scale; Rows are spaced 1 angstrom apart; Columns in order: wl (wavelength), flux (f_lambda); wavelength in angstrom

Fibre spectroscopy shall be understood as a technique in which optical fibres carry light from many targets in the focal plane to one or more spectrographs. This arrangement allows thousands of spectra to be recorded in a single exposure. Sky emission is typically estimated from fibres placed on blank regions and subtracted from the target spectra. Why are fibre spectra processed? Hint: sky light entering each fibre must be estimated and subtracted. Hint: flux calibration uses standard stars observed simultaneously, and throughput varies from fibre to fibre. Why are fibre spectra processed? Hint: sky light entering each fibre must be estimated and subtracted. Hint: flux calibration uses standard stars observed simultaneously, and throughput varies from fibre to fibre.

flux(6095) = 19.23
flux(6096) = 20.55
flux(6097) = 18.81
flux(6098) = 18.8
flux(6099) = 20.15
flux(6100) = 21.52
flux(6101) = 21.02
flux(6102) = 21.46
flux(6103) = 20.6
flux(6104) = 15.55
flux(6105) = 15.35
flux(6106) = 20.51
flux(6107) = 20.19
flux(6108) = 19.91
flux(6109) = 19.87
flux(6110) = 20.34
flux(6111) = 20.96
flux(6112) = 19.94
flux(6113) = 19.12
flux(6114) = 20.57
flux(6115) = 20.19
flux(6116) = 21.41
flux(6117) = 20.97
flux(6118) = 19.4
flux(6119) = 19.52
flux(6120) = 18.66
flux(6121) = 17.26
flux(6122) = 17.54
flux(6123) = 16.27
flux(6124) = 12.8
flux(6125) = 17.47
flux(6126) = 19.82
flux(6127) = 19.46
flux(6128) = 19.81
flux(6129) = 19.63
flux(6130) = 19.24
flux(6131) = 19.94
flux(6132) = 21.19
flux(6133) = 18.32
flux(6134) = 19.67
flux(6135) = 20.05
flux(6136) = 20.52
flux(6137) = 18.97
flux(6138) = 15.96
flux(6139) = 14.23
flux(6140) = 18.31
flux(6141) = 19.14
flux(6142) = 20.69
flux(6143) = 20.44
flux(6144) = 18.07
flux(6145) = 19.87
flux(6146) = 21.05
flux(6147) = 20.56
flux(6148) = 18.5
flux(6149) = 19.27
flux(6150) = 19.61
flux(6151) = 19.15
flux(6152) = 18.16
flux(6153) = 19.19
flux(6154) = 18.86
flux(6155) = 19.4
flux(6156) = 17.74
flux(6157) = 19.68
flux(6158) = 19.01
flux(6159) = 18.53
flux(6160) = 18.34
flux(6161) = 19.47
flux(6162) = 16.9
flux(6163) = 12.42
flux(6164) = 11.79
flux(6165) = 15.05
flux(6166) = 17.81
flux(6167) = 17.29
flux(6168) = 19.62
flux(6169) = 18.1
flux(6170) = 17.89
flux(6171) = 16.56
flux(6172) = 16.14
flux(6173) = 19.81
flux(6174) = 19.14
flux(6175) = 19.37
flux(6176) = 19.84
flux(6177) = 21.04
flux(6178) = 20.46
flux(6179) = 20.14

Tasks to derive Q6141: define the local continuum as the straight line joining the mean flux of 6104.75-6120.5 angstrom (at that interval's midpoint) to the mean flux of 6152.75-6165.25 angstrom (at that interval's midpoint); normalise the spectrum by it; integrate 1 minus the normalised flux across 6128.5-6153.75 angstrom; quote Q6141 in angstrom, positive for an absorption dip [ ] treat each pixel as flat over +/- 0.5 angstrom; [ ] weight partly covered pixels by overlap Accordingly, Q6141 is -1.1 angstrom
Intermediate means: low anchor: 19.9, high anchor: 17.4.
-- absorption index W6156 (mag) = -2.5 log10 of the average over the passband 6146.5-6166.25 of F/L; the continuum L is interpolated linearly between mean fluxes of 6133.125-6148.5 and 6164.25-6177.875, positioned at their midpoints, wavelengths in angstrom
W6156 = 0.039 mag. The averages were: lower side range 19.1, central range 18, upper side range 18.2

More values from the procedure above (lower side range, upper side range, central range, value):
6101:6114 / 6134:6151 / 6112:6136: 0.01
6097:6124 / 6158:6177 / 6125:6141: -0.02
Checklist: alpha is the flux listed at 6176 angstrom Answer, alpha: 19.84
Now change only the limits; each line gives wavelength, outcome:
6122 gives 17.54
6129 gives 19.63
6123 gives 16.27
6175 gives 19.37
